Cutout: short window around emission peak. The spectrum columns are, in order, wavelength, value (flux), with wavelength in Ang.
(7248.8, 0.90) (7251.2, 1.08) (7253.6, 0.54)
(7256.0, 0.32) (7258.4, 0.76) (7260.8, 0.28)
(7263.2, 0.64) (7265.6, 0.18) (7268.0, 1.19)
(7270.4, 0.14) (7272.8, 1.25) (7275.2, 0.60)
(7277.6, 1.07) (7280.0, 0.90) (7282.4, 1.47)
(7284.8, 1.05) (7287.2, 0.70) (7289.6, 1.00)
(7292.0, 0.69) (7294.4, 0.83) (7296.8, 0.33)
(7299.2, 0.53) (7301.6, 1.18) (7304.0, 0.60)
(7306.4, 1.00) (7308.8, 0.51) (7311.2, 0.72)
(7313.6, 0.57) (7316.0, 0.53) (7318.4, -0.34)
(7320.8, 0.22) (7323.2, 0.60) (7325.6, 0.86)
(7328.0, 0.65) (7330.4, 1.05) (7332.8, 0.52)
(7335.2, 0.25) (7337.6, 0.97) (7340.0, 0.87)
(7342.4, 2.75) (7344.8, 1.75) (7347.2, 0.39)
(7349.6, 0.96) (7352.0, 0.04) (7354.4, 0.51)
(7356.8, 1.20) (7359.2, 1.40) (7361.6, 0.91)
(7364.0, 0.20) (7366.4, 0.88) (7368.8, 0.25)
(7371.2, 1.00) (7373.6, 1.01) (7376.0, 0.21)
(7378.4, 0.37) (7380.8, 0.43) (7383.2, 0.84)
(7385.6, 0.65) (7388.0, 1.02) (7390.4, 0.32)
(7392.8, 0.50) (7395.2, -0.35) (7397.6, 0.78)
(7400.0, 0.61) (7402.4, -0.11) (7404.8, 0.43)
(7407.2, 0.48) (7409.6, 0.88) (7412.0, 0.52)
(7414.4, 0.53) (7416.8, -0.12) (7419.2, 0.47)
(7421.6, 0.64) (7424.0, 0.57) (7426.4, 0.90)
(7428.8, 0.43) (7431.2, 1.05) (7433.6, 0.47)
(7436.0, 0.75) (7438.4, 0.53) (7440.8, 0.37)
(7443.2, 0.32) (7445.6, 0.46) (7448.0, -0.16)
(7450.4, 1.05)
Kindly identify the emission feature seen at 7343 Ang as [S II]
